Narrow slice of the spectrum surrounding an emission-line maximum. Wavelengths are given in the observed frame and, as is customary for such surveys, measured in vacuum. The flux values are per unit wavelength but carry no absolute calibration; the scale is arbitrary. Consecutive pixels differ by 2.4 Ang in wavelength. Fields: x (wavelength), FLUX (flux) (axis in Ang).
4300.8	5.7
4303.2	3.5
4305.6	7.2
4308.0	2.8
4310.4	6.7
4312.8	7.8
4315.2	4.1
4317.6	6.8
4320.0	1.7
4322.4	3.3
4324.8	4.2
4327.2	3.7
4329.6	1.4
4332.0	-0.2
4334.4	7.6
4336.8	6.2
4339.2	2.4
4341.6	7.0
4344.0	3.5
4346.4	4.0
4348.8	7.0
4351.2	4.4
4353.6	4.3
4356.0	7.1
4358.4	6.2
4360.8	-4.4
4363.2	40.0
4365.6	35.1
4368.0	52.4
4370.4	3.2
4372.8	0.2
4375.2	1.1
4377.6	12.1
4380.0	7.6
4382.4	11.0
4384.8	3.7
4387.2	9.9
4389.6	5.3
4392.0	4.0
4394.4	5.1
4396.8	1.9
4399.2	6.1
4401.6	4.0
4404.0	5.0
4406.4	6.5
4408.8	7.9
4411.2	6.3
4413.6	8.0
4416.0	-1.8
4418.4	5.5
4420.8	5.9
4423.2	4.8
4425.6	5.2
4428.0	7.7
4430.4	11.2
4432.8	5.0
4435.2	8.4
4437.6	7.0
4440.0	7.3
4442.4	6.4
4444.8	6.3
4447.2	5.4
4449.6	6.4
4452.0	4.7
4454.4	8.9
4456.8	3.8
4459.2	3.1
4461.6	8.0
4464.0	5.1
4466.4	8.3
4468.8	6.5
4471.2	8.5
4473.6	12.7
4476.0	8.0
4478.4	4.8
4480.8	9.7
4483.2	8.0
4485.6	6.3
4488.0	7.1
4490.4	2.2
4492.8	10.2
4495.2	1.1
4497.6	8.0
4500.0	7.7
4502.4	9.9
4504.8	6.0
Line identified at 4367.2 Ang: [O II]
